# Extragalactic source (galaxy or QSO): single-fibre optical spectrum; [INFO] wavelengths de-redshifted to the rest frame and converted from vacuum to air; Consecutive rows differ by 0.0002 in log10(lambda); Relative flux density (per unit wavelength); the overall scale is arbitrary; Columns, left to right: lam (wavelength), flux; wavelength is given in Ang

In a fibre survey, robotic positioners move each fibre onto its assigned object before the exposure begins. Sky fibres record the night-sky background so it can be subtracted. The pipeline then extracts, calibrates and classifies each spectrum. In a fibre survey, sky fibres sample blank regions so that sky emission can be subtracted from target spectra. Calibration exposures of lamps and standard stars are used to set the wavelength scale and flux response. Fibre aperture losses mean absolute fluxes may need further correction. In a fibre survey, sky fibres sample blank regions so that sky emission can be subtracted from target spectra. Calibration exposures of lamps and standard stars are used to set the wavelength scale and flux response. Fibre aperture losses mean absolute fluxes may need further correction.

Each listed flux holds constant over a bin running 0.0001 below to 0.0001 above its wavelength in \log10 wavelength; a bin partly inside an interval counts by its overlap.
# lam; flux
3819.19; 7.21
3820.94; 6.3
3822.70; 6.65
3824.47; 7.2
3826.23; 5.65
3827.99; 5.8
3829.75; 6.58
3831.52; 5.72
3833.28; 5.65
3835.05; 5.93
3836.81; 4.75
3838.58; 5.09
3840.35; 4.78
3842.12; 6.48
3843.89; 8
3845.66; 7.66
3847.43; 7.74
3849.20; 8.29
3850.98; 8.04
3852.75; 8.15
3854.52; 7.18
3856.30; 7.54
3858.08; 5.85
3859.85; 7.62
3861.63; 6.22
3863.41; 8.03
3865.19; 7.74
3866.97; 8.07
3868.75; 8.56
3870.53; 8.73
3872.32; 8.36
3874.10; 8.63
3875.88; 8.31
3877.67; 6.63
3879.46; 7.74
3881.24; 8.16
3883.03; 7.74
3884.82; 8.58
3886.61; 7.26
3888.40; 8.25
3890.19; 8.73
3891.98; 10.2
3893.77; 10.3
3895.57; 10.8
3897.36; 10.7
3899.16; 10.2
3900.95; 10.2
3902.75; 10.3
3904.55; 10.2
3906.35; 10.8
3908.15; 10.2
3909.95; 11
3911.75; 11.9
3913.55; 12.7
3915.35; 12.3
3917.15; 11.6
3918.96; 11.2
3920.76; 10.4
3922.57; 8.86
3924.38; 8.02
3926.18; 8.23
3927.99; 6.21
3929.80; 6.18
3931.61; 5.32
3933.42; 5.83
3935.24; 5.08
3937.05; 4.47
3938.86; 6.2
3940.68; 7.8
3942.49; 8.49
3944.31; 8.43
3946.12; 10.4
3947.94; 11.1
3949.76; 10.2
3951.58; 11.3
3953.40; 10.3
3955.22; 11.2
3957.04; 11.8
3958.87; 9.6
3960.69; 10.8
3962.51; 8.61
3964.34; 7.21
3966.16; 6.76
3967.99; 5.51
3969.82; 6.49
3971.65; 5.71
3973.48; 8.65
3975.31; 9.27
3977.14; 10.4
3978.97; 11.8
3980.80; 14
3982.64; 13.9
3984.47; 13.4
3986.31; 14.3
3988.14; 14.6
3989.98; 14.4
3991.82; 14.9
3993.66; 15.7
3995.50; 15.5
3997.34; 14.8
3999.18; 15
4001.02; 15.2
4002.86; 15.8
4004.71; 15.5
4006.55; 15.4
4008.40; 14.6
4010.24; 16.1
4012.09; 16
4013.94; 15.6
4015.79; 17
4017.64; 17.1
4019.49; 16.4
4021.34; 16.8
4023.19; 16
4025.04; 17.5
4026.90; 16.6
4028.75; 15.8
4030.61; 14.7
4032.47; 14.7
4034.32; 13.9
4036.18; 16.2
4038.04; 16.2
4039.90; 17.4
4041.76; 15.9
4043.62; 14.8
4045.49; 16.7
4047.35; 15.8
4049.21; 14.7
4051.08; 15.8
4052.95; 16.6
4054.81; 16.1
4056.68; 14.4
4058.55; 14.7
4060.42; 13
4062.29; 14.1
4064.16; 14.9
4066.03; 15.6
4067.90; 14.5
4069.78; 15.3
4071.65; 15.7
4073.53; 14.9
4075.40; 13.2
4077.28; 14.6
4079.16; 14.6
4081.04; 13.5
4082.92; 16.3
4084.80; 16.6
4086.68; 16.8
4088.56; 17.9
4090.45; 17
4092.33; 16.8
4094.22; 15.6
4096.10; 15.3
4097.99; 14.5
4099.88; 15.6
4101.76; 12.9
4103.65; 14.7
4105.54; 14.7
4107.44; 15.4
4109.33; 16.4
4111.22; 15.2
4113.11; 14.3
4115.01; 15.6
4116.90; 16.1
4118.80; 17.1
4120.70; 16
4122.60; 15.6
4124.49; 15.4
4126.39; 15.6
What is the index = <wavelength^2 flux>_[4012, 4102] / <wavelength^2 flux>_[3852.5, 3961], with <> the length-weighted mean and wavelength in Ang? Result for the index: 1.9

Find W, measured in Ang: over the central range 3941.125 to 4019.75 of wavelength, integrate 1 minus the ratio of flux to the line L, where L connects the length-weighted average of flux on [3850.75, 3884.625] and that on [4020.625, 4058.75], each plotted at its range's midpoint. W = 5.4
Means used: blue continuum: 7.77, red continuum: 15.8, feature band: 12.3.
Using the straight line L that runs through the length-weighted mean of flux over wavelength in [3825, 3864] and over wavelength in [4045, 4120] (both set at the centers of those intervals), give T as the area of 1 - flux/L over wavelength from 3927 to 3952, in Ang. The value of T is 6.4 Ang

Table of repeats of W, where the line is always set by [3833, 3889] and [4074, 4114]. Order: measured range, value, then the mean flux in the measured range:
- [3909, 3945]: 3.9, 8.51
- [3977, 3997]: -4.1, 14.1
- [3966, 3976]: 3.7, 7.03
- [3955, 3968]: 2.1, 9.05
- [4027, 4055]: -4.5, 15.7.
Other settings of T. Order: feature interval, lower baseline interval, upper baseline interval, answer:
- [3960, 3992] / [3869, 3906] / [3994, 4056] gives 7.1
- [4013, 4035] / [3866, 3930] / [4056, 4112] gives -4.5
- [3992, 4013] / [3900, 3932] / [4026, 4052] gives -2.2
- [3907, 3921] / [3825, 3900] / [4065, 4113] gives -3.1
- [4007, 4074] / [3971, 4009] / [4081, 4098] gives -3.4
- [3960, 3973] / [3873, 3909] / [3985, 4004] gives 5.9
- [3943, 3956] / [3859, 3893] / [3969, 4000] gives 0.9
